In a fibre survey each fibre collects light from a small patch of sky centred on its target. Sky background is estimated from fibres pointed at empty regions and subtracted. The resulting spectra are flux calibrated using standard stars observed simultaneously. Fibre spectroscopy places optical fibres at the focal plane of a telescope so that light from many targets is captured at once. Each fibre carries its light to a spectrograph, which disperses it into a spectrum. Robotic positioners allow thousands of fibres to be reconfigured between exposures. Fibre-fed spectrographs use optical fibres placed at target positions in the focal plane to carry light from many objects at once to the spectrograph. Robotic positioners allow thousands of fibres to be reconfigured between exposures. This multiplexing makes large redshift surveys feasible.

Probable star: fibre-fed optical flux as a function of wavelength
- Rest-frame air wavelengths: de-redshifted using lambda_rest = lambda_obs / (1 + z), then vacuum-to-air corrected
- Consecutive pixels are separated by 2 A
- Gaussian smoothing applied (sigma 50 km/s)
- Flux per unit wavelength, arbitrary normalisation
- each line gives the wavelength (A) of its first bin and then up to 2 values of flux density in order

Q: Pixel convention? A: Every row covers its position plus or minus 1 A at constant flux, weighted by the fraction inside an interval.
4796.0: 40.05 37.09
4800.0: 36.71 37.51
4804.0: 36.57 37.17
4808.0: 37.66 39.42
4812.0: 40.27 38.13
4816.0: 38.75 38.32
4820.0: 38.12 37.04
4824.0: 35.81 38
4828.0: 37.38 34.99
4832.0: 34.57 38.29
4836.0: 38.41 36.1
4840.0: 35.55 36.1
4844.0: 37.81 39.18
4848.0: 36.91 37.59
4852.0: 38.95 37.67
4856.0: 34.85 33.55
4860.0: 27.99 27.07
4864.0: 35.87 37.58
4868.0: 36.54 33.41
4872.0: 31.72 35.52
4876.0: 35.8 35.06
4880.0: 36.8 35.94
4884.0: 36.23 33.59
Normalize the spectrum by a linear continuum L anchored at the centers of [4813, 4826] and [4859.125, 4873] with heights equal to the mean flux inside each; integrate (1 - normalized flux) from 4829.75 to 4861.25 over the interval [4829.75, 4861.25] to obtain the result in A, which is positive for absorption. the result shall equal -0.96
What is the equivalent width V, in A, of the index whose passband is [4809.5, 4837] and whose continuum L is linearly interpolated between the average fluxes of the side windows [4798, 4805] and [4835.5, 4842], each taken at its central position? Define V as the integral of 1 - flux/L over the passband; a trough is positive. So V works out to -0.7 A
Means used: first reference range 37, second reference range 36.5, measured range 37.6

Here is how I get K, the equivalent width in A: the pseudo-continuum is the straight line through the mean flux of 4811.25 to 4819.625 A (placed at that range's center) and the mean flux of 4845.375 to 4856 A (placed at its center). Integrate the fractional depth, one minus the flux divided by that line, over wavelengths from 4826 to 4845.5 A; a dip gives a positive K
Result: 0.7 A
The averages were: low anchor 38.8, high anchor 37.7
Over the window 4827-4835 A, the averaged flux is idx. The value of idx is 36.3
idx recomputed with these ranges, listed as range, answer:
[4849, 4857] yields 37.3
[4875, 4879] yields 35.4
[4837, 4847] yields 36.9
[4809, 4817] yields 39.1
